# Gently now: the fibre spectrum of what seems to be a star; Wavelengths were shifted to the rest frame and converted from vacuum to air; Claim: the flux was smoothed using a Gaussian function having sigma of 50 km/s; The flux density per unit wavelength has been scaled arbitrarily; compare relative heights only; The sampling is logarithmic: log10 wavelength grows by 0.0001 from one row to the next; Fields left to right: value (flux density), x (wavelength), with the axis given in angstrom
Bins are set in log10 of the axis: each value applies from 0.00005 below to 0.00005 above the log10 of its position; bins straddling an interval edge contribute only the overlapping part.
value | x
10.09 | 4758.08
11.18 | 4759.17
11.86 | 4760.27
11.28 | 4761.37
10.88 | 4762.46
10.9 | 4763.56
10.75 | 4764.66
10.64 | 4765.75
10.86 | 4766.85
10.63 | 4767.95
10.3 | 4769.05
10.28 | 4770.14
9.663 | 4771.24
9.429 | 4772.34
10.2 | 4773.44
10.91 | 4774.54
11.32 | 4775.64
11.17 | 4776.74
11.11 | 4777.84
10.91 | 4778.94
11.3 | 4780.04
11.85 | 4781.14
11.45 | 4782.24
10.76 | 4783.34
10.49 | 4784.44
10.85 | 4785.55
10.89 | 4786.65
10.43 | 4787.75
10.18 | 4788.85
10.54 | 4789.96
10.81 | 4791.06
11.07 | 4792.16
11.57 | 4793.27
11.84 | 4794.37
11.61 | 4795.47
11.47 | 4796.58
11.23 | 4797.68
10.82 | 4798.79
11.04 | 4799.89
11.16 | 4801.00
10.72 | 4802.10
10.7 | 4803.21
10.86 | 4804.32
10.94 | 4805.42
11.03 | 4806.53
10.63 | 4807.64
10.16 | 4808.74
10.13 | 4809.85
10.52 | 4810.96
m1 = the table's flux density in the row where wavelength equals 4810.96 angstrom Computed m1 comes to 10.52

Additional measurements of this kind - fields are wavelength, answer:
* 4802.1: 10.72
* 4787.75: 10.43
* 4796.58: 11.47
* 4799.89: 11.04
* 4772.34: 9.429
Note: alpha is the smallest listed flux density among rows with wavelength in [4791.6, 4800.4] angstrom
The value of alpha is 10.82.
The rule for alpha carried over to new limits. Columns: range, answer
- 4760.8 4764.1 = 10.88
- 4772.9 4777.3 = 10.2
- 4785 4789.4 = 10.18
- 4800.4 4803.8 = 10.7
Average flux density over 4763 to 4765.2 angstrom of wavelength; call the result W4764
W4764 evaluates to 10.8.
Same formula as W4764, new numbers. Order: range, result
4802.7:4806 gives 10.8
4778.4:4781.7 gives 11.4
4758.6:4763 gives 11.3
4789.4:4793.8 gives 11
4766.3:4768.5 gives 10.7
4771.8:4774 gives 9.81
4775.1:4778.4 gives 11.2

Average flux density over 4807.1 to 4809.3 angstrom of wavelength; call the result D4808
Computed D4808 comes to 10.4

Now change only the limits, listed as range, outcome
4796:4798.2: 11.3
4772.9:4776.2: 10.8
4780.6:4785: 11.1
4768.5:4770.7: 10.3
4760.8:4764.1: 11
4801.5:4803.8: 10.7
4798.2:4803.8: 10.9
